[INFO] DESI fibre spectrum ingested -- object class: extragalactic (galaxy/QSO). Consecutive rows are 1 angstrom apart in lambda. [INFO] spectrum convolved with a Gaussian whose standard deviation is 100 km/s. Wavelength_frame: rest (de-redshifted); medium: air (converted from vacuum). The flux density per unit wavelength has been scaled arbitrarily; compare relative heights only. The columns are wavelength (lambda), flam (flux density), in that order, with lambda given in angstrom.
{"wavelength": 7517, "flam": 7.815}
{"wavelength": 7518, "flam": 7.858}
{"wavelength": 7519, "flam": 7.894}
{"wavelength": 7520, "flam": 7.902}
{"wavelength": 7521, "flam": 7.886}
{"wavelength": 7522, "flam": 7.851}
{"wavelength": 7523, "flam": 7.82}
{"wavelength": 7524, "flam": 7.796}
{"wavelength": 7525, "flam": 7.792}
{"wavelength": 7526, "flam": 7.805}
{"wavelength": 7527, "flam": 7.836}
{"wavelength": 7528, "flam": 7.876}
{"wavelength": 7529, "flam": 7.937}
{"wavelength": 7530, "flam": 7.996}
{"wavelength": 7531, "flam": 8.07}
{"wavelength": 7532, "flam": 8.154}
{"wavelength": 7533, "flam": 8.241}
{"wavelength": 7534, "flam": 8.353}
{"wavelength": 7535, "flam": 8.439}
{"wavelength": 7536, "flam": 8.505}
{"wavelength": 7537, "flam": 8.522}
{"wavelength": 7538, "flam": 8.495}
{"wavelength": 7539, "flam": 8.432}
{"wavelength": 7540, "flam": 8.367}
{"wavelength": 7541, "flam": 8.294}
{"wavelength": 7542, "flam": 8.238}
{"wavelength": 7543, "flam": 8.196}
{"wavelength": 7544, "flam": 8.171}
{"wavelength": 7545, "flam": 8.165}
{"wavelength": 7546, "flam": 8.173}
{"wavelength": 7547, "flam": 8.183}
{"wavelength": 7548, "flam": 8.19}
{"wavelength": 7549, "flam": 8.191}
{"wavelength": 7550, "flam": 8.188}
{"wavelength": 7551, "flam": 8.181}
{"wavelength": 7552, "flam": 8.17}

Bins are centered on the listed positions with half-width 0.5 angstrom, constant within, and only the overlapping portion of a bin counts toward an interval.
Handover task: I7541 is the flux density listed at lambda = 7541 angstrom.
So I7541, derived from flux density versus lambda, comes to 8.294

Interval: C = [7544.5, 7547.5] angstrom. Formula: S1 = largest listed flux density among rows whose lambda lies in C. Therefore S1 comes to 8.183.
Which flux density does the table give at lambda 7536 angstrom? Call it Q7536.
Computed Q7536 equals 8.505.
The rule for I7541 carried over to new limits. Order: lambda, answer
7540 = 8.367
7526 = 7.805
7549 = 8.191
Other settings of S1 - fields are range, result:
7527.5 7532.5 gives 8.154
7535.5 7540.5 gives 8.522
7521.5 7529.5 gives 7.937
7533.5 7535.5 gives 8.439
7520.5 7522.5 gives 7.886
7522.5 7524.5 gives 7.82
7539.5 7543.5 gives 8.367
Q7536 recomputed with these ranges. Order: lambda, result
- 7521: 7.886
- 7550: 8.188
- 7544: 8.171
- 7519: 7.894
